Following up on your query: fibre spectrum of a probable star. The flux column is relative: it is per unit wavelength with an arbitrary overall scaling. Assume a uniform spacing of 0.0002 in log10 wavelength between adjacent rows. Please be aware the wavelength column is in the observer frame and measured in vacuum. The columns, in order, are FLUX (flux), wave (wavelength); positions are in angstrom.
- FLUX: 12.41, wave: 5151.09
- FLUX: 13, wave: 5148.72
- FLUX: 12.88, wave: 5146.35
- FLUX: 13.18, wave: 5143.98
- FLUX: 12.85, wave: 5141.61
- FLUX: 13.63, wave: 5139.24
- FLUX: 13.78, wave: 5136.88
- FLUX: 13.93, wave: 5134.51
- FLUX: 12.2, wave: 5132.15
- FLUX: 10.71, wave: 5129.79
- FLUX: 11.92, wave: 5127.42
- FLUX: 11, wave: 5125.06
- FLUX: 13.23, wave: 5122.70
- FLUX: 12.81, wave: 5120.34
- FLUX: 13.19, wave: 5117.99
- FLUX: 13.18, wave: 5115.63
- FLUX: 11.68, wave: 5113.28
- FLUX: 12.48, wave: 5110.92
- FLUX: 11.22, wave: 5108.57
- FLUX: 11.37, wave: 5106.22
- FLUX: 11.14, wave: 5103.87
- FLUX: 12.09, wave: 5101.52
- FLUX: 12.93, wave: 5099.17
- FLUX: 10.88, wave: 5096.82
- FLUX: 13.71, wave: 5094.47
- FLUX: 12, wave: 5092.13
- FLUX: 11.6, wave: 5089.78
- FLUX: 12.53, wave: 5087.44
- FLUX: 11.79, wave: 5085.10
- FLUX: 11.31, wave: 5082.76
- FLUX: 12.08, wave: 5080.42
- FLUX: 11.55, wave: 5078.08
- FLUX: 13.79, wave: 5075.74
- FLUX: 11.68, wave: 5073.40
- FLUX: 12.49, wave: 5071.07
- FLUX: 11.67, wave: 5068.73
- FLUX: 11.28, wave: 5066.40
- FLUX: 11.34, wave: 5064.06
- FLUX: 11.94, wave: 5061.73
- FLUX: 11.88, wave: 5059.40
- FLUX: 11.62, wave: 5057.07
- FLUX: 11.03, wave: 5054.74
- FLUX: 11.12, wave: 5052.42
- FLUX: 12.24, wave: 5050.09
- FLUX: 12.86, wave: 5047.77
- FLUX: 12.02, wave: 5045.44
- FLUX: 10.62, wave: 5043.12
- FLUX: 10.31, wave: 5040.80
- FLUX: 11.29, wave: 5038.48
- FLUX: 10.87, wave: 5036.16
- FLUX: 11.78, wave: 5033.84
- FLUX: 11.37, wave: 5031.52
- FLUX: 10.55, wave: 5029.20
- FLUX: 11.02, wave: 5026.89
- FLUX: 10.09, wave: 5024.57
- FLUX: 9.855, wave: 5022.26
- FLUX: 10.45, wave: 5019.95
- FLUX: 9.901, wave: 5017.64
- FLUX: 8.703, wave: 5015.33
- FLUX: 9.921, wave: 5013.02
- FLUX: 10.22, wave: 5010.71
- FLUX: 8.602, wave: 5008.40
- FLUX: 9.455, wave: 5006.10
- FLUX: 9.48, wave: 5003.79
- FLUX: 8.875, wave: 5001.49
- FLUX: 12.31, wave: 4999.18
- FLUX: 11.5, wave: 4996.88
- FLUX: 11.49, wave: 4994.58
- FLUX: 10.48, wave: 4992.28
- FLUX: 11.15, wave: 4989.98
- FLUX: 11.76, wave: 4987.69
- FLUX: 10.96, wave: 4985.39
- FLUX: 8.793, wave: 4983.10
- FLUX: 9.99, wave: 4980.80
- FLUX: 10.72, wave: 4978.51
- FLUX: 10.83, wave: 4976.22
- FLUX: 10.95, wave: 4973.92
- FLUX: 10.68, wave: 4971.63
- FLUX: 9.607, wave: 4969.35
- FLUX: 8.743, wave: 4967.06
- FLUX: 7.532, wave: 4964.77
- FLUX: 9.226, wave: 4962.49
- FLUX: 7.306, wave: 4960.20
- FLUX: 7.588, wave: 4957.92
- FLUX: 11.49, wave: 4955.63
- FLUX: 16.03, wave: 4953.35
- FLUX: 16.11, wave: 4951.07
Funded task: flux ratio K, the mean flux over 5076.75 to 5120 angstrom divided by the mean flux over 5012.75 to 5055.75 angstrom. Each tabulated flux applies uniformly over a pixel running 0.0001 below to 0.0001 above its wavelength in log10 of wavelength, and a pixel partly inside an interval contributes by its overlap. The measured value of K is 1.1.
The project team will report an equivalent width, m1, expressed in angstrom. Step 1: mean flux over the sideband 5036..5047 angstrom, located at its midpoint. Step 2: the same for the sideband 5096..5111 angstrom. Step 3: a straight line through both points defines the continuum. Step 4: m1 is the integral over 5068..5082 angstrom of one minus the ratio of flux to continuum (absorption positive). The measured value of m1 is -1.0 angstrom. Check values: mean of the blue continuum 11.1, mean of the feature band 12.2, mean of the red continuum 11.7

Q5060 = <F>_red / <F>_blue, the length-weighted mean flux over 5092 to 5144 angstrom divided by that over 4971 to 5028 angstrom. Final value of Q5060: 1.2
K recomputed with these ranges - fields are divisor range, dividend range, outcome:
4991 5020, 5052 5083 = 1.17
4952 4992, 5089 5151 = 1.21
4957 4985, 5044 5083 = 1.27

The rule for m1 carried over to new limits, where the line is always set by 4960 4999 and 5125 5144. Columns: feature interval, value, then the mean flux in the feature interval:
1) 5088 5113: 0.32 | 11.9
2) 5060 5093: -0.56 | 11.9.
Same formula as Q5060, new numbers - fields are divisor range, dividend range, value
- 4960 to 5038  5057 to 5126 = 1.18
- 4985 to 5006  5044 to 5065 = 1.09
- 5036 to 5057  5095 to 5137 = 1.07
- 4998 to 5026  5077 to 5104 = 1.22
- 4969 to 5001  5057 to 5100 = 1.11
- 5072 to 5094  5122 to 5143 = 1.04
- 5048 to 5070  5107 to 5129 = 1.05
